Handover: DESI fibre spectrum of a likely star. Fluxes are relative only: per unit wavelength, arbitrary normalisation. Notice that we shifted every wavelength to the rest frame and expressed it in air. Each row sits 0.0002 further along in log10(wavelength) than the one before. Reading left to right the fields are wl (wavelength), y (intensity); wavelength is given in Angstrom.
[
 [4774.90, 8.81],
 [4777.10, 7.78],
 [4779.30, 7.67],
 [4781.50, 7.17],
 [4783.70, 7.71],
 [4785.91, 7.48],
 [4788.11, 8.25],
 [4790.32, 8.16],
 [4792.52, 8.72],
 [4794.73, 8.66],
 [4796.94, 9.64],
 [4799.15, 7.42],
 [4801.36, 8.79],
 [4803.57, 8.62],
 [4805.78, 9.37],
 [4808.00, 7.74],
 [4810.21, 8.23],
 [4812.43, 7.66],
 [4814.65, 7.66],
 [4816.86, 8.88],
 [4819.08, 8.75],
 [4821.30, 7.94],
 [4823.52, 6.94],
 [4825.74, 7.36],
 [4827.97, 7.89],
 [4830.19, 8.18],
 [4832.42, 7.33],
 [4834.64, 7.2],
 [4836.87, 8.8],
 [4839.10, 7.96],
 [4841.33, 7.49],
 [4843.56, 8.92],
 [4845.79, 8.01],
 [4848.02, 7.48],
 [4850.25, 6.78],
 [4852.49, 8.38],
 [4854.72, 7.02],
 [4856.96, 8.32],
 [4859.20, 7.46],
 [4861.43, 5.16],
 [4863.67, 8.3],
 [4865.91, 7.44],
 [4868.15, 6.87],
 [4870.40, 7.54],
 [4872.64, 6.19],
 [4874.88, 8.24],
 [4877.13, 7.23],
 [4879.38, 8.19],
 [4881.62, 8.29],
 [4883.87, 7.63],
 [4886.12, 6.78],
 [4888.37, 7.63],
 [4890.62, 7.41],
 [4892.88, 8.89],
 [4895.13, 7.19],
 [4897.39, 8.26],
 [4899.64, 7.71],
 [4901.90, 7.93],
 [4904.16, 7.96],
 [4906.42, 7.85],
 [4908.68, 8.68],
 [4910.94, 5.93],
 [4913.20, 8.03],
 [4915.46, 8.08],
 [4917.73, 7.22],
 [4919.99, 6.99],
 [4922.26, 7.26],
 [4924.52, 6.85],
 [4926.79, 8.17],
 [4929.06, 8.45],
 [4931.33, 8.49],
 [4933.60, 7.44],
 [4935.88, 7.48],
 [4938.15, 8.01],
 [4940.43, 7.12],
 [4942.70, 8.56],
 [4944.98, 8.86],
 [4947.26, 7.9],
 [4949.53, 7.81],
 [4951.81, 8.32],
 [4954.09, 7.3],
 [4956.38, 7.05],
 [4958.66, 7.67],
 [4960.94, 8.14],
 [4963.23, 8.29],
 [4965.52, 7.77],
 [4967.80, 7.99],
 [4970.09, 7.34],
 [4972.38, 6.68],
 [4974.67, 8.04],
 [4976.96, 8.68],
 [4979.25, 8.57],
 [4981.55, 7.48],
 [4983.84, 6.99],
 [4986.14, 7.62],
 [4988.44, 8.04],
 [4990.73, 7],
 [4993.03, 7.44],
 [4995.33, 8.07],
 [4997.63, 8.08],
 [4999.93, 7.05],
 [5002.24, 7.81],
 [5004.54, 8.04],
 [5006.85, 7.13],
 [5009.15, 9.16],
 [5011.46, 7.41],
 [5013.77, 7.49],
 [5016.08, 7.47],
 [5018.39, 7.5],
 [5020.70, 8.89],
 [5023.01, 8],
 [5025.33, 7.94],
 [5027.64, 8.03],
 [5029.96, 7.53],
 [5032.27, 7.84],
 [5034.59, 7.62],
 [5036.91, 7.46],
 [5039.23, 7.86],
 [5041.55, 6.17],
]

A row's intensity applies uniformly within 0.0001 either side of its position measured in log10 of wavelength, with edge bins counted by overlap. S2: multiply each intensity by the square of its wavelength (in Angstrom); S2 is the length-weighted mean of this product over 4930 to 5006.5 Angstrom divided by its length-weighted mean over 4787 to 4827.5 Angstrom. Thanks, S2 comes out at 1.0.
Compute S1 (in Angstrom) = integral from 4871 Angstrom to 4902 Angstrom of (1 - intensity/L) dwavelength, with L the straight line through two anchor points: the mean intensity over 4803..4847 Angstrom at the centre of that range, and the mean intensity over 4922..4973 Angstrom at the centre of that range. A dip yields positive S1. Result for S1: 1.0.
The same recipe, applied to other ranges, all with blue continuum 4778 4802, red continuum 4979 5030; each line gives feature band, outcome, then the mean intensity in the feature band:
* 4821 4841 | 0.9 Angstrom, 7.71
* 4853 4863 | 1.1 Angstrom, 7.14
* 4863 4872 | 0.6 Angstrom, 7.42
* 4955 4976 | 0.4 Angstrom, 7.67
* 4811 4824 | 0.1 Angstrom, 8.03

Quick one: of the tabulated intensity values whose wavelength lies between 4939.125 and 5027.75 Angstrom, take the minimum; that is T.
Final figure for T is 6.68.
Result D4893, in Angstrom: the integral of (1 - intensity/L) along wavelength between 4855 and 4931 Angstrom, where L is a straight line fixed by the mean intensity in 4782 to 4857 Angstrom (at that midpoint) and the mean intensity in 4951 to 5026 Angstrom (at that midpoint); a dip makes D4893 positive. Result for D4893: 3.23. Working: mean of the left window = 8.04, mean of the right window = 7.77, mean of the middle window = 7.58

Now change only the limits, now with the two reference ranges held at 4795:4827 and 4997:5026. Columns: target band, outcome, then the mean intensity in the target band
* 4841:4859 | 0.8 Angstrom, 7.8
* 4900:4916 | 0.5 Angstrom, 7.77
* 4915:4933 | 0.8 Angstrom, 7.67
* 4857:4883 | 2.3 Angstrom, 7.4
